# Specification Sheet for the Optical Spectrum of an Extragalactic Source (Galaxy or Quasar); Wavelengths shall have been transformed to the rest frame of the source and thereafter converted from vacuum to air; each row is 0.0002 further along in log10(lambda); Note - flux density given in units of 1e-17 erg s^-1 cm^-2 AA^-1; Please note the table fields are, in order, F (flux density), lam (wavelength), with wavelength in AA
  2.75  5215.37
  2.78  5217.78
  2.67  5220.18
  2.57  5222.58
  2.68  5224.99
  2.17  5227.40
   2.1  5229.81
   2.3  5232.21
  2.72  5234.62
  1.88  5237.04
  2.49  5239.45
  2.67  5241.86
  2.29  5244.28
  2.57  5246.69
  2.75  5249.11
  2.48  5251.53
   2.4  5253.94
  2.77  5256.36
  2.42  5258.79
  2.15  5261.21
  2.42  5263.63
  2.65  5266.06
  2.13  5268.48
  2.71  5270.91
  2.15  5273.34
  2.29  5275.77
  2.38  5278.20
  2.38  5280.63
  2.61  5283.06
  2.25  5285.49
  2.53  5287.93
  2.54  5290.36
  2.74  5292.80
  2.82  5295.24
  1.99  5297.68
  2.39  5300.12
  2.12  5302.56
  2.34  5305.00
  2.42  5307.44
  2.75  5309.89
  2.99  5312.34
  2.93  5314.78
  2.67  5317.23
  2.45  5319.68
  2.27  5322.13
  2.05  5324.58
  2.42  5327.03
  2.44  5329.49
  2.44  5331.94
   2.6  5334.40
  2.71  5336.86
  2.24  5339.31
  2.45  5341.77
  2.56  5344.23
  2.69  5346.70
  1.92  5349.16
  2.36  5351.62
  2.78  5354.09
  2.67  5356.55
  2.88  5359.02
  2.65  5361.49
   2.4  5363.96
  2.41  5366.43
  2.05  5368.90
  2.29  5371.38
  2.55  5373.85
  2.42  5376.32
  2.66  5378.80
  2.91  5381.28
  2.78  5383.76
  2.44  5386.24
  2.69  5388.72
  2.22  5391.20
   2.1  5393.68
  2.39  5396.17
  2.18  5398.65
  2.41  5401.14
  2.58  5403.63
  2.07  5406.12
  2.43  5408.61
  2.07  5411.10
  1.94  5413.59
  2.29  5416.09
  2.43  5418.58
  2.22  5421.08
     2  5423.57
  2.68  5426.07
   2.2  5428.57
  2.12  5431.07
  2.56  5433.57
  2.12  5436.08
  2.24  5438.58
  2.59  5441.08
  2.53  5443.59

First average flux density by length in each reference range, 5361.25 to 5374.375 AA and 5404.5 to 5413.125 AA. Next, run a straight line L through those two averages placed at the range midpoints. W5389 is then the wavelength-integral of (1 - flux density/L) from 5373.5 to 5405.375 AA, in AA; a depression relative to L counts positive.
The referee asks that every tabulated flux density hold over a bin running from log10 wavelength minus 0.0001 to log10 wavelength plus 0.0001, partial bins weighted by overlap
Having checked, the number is -2.9 AA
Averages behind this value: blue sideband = 2.36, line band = 2.48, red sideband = 2.19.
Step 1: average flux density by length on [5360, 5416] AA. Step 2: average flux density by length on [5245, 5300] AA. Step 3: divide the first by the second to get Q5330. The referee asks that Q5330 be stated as 0.97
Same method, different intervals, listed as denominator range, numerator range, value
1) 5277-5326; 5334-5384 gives 1.01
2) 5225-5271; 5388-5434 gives 0.94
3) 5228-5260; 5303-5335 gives 1.03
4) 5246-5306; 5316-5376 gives 1.01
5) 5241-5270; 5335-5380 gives 1.00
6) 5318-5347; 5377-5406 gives 1.01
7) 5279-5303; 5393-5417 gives 0.92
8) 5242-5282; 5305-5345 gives 1.03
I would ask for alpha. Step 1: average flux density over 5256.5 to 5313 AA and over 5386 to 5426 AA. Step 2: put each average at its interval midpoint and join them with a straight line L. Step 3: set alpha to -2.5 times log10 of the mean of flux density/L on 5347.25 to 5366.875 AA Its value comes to -0.08 mag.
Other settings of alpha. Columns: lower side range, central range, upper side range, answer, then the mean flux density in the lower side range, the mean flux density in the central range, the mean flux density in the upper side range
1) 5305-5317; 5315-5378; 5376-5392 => 0.085 mag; 2.72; 2.46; 2.61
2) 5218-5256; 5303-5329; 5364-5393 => -0.017 mag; 2.47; 2.51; 2.48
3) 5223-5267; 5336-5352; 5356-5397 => 0.030 mag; 2.44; 2.42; 2.5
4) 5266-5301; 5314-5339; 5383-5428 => -0.039 mag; 2.43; 2.48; 2.32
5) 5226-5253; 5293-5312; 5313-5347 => 0.009 mag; 2.4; 2.45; 2.5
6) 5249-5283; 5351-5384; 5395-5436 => -0.101 mag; 2.43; 2.55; 2.28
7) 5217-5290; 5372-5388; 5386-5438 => -0.130 mag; 2.44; 2.62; 2.29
